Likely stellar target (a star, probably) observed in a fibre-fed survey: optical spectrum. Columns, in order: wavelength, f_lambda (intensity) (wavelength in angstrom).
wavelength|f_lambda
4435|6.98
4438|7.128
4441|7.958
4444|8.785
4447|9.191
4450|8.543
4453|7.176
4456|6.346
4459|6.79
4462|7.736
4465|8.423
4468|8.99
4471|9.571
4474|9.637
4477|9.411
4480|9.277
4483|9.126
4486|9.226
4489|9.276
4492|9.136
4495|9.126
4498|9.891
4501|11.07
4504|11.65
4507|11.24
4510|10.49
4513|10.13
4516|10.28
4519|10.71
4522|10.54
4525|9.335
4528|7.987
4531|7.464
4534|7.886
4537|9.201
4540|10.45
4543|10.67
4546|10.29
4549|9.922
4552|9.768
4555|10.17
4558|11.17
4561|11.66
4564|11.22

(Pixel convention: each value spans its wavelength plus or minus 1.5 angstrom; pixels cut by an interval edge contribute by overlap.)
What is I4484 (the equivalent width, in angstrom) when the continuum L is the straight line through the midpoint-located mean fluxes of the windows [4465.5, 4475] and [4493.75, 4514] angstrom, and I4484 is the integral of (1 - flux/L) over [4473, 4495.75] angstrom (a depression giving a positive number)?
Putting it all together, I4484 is 1.23 angstrom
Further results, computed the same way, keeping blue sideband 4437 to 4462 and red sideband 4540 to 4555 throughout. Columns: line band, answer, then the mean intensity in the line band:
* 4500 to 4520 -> -3.33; 10.8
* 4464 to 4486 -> -2.20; 9.22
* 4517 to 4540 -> 1.34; 9.14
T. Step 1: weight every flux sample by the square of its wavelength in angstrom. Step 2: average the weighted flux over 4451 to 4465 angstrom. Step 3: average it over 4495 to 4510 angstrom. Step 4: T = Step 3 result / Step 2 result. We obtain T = 1.52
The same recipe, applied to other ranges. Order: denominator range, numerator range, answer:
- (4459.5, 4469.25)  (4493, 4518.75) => 1.30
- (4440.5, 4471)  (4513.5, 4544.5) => 1.21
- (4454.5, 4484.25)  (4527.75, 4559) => 1.16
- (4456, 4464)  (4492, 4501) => 1.38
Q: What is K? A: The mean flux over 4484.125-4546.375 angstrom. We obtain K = 9.8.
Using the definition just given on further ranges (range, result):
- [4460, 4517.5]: 9.64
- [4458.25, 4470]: 8.13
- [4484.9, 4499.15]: 9.32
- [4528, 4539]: 8.26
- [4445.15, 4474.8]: 8.21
